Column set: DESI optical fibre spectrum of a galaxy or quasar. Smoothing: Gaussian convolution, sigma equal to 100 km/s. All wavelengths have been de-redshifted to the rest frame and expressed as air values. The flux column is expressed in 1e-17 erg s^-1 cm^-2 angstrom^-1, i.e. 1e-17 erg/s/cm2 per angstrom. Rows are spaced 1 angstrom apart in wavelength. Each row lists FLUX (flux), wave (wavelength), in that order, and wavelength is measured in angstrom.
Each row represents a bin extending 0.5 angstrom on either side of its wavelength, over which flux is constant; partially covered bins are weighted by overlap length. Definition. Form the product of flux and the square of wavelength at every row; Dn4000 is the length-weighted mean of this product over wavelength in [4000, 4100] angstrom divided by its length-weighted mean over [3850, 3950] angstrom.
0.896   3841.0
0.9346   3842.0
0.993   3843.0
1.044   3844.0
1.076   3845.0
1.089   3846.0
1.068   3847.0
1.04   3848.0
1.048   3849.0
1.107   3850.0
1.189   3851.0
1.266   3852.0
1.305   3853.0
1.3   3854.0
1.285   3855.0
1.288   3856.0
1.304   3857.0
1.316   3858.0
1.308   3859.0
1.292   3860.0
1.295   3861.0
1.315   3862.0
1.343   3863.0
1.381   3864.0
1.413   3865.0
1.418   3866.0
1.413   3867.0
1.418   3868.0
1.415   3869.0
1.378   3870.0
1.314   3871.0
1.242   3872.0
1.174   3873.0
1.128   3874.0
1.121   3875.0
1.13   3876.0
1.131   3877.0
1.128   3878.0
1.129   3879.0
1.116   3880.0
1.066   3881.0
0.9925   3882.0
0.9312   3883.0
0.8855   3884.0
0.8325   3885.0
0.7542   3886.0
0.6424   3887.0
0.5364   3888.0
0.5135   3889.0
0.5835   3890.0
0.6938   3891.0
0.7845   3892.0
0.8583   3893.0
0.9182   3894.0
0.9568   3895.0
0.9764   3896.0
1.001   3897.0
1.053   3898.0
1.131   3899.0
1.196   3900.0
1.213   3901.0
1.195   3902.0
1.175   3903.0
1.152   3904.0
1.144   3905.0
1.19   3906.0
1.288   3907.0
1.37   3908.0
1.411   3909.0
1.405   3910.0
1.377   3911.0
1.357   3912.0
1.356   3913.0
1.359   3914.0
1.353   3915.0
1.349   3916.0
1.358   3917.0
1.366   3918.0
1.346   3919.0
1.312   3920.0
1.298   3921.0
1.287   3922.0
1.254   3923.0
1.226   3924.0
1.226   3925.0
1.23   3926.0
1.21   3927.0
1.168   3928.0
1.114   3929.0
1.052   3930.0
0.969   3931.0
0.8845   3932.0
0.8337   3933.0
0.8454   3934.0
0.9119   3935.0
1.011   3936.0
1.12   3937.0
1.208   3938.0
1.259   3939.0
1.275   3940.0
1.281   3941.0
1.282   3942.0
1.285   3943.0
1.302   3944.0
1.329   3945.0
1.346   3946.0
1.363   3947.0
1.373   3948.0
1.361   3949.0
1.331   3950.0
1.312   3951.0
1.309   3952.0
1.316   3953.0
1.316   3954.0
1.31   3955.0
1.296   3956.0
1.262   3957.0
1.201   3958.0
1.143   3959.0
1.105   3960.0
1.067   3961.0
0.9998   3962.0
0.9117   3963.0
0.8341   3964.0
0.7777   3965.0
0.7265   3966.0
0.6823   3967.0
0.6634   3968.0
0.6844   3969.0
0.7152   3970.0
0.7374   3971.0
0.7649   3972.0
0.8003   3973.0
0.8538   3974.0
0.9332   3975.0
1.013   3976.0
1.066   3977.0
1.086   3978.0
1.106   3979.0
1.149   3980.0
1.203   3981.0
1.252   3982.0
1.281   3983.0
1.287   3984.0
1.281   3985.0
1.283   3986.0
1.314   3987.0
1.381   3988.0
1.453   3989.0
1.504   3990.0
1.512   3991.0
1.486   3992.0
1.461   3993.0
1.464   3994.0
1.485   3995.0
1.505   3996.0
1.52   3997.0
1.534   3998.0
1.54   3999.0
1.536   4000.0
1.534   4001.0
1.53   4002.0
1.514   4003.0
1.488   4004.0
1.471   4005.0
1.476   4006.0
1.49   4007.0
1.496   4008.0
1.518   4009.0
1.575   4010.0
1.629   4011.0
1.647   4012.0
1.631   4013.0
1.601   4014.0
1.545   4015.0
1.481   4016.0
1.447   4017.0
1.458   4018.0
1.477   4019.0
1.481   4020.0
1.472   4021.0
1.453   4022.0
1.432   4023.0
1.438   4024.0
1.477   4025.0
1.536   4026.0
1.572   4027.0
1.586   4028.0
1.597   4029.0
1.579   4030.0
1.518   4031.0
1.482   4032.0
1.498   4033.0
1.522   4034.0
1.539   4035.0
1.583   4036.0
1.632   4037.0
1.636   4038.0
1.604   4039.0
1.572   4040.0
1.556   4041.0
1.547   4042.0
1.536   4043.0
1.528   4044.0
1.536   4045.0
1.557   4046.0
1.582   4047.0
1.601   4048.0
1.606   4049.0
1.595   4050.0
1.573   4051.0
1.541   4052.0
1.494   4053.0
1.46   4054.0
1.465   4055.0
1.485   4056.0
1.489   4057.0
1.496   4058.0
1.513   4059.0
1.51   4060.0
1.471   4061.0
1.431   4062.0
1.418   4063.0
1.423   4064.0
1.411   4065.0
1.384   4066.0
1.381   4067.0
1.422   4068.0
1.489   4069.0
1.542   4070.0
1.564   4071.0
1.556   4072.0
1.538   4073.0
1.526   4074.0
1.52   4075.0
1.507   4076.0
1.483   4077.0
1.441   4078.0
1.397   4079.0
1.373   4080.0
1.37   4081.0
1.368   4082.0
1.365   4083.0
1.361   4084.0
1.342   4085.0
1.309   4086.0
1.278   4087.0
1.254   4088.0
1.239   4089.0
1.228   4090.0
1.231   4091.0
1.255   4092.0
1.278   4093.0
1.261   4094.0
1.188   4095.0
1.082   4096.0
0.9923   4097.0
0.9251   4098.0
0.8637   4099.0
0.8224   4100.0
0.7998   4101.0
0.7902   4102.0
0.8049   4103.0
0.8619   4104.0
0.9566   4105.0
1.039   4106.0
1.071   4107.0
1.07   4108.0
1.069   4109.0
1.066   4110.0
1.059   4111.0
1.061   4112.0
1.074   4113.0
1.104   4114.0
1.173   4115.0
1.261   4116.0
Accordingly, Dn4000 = 1.34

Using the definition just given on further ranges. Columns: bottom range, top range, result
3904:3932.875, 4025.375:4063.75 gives 1.31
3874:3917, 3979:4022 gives 1.44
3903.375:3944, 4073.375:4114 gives 1.05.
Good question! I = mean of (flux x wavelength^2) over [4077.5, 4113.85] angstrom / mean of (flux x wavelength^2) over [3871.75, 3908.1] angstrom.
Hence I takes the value 1.26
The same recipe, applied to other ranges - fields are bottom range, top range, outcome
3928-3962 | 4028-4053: 1.38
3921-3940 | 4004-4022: 1.43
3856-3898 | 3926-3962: 1.13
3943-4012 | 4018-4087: 1.24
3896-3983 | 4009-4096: 1.36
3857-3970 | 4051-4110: 1.23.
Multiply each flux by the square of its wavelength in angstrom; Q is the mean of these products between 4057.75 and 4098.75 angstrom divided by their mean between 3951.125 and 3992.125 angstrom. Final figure 1.3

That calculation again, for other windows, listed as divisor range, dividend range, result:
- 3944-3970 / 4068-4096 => 1.31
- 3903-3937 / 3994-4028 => 1.31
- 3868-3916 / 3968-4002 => 1.18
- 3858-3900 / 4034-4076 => 1.54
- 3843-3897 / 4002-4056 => 1.51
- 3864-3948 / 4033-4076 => 1.43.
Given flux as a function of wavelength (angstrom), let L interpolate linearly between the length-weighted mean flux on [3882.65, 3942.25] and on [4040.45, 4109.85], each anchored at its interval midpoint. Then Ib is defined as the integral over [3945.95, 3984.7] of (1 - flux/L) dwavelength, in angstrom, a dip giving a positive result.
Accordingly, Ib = 3.46 angstrom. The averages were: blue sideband 1.1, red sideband 1.34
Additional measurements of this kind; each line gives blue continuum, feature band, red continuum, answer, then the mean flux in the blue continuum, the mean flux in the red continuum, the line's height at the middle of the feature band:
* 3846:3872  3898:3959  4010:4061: 6.43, 1.28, 1.54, 1.38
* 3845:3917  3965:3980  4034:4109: 4.79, 1.15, 1.36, 1.25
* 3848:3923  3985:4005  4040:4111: -3.27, 1.17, 1.34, 1.26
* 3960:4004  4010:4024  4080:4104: -4.23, 1.18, 1.15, 1.17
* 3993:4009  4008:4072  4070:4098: -4.21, 1.5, 1.34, 1.43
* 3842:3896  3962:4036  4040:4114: -4.89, 1.1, 1.32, 1.24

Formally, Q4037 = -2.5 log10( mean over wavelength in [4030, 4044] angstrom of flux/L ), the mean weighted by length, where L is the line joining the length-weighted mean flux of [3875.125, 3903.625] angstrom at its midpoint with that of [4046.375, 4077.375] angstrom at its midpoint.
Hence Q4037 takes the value -0.10 mag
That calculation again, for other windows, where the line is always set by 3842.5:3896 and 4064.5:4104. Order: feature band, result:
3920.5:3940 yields 0.04 mag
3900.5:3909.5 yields -0.09 mag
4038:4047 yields -0.25 mag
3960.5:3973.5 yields 0.43 mag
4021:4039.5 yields -0.24 mag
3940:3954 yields -0.13 mag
